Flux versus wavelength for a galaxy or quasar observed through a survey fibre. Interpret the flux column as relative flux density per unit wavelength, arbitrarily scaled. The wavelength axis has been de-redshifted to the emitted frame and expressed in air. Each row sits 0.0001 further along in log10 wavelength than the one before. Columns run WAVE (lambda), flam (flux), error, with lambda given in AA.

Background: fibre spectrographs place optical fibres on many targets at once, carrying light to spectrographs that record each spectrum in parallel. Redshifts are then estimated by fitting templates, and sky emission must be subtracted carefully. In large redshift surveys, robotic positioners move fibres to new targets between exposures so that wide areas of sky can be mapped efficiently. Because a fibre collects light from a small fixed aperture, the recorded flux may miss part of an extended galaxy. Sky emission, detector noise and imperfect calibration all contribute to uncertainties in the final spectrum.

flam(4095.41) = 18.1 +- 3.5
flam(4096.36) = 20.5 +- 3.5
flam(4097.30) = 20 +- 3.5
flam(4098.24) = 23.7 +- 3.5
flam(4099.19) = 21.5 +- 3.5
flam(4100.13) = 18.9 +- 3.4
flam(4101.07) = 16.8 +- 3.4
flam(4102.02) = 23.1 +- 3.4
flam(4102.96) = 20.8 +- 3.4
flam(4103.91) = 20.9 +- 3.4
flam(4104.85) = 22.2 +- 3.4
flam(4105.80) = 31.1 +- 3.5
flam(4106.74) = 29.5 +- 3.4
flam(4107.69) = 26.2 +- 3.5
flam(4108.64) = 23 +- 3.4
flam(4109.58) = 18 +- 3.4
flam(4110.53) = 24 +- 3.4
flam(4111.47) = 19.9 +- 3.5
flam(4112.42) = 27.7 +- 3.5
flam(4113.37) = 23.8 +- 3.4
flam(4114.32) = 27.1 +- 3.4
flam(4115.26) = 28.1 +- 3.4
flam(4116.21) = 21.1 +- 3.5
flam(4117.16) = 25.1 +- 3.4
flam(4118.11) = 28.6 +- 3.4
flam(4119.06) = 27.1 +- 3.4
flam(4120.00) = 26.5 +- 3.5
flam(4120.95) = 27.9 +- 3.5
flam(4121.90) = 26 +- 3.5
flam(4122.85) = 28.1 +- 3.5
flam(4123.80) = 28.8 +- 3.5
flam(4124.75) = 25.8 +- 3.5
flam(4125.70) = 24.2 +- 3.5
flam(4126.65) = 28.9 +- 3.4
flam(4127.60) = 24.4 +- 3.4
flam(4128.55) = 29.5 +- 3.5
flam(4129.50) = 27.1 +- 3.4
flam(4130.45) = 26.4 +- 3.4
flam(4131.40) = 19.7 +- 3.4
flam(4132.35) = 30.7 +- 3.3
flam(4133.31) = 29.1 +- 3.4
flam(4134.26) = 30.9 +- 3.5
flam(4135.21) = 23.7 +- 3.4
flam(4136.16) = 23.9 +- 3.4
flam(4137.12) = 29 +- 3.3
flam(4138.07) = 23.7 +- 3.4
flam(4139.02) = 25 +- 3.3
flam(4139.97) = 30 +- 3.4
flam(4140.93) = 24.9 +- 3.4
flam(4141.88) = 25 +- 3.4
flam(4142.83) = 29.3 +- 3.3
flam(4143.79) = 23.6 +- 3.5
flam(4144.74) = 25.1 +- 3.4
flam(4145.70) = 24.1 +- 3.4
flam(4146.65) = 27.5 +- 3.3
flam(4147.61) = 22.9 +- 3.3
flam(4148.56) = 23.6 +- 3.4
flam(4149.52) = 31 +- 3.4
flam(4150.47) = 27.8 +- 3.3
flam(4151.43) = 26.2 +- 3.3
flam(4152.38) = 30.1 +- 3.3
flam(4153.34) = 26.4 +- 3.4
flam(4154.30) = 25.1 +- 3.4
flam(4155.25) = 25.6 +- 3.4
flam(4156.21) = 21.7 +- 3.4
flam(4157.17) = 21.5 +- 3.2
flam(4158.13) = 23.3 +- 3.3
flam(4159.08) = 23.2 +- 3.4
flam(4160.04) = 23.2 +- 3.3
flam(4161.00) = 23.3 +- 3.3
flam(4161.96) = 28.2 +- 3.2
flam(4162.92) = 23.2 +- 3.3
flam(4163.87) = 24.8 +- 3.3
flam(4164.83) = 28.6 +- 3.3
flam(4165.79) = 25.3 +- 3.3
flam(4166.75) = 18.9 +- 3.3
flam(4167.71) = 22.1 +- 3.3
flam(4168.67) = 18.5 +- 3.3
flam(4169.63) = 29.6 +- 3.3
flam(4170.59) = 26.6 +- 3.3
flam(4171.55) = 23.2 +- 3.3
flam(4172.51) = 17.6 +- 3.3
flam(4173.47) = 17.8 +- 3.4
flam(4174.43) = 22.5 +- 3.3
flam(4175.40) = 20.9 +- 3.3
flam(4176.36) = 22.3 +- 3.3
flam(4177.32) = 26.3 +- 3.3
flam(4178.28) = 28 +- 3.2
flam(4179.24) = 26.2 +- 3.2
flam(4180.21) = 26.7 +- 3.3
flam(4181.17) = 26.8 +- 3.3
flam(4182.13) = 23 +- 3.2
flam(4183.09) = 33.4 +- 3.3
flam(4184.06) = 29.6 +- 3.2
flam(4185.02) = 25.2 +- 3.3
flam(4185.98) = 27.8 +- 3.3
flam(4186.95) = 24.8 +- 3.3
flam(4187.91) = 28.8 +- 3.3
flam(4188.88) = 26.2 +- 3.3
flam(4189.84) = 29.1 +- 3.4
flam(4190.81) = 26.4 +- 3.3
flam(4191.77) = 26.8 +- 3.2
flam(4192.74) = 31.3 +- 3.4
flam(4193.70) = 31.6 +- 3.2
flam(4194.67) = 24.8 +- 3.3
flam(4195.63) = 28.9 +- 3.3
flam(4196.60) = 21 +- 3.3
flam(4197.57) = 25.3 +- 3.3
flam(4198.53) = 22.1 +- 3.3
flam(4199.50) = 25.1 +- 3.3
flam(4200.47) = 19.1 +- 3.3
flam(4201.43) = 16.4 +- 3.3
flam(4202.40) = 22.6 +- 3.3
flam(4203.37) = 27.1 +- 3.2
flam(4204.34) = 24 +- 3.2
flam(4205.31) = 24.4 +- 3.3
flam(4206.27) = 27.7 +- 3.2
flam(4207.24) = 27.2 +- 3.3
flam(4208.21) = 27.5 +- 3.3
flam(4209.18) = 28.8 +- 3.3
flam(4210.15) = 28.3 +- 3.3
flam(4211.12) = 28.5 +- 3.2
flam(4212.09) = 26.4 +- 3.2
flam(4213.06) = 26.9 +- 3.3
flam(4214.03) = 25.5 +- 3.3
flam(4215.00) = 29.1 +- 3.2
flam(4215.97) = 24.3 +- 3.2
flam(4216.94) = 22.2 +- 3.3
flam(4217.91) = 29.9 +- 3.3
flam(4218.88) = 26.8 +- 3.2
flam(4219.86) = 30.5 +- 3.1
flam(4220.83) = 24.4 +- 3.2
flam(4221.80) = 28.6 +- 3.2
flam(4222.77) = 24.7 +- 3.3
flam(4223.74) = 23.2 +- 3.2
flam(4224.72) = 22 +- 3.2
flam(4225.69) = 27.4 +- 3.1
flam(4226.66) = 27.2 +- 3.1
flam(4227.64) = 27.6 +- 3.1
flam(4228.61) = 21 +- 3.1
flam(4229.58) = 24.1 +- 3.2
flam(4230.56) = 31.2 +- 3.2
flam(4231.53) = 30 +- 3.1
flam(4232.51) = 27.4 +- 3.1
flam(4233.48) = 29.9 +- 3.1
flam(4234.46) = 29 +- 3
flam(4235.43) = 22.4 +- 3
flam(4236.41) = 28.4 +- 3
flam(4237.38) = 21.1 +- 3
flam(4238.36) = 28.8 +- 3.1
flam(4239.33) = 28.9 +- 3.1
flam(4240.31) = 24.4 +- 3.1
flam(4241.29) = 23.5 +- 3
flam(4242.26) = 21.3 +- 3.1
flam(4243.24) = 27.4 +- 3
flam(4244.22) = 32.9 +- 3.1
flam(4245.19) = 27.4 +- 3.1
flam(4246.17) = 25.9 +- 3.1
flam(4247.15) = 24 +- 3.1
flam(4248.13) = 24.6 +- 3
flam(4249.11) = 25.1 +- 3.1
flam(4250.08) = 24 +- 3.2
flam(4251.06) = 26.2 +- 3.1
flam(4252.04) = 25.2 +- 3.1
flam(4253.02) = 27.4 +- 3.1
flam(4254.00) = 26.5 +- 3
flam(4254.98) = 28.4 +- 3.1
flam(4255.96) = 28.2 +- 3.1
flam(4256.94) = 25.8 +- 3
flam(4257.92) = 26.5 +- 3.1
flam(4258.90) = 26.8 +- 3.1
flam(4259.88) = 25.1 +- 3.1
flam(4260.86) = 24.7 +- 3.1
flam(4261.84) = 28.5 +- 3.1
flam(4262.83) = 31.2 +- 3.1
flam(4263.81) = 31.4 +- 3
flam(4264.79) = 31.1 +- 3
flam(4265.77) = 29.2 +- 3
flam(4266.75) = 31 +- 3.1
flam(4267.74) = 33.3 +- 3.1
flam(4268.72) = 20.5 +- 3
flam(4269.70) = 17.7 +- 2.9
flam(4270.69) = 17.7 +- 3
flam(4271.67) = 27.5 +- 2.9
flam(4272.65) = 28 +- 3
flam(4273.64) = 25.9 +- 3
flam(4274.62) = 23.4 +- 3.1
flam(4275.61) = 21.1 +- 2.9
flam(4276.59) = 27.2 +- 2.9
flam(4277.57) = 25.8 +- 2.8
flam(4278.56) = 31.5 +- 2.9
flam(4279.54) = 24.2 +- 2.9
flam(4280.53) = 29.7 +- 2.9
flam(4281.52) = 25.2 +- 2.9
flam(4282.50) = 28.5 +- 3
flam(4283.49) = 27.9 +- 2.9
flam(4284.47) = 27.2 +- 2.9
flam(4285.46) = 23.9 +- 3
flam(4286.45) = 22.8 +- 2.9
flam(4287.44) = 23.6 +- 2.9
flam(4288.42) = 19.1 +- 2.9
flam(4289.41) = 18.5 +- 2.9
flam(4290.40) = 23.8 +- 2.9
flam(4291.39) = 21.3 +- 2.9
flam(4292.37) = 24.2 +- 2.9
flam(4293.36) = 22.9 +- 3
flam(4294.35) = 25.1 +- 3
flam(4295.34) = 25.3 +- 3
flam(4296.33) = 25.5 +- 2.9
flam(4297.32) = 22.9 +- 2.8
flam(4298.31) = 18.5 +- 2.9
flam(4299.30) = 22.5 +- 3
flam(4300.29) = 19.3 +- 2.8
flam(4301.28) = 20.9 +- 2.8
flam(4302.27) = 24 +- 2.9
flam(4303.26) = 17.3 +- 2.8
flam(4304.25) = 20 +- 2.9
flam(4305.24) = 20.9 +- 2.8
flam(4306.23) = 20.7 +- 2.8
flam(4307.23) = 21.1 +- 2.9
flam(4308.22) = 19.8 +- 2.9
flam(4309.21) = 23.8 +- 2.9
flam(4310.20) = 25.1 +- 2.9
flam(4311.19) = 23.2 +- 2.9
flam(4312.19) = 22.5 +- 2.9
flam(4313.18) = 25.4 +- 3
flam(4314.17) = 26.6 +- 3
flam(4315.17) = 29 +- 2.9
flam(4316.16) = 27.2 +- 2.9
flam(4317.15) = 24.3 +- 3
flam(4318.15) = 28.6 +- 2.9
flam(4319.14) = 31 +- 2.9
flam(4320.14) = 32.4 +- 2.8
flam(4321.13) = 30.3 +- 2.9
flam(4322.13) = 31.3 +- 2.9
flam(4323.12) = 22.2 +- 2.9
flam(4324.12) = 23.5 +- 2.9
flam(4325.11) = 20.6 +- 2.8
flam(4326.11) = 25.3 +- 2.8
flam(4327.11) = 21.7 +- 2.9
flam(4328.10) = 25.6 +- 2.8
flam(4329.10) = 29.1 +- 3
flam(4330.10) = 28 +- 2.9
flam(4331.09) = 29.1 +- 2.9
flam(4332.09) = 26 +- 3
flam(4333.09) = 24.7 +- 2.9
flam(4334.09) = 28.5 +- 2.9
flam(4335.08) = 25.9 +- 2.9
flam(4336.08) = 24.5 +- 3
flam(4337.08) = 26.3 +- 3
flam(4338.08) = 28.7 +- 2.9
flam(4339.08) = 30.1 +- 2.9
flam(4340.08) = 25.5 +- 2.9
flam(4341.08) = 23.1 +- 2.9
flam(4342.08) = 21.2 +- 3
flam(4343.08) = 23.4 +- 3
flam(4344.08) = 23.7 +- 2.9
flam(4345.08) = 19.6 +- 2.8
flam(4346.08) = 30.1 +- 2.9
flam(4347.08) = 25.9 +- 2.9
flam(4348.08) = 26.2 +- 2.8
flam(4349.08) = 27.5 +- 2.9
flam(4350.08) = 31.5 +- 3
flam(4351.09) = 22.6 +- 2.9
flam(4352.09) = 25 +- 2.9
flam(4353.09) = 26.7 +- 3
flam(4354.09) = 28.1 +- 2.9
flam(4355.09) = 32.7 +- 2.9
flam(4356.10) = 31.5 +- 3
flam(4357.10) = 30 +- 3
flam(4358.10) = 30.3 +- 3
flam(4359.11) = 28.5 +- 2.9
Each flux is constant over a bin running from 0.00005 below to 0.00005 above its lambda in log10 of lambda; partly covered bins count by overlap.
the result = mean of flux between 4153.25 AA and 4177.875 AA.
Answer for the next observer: 23.4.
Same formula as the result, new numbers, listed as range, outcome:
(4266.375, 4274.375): 25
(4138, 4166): 25.5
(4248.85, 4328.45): 25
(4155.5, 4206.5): 24.8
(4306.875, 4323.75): 26.1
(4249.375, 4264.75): 27.2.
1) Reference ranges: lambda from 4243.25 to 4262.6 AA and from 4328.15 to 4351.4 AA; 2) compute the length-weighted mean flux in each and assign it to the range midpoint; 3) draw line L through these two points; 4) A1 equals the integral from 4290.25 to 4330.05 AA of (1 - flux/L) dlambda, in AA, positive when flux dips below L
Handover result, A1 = 3.2 AA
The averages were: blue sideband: 26.6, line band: 24.2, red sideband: 26.1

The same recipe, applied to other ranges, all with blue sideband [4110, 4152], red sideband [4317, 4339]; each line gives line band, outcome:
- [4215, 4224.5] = 0.1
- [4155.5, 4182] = 2.6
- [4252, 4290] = 0.8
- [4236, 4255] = 0.4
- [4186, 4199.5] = -0.1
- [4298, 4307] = 2.1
